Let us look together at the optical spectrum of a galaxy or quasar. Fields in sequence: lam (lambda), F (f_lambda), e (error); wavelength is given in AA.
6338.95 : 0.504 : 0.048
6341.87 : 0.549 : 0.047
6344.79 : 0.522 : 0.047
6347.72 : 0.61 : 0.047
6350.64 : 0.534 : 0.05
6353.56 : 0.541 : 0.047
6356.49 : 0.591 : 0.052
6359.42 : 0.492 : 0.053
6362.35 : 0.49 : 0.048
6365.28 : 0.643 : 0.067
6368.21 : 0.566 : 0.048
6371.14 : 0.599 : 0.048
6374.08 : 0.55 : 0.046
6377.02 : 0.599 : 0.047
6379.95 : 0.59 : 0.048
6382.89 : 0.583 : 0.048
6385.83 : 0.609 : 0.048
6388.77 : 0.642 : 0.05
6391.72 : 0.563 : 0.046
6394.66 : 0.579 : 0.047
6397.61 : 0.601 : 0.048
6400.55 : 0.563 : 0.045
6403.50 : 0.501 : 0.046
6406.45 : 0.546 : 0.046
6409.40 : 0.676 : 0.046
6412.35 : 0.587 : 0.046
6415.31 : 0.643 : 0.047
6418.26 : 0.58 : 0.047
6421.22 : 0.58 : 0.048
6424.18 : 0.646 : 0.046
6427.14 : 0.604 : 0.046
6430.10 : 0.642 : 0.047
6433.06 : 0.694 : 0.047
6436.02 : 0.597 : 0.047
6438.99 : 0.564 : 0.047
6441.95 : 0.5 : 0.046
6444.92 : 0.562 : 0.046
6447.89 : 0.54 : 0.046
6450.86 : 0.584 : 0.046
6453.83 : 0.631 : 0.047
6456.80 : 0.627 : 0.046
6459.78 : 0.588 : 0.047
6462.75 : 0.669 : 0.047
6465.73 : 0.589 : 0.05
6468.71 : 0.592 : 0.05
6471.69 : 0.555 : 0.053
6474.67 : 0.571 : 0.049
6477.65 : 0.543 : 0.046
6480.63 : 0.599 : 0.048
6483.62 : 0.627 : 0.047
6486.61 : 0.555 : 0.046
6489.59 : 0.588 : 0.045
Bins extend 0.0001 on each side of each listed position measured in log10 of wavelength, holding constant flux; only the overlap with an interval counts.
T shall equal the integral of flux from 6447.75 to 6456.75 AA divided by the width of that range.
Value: 0.599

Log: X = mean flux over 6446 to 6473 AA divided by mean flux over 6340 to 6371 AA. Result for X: 1.08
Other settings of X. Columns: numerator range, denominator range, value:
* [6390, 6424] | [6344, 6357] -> 1.05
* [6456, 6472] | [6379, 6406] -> 1.04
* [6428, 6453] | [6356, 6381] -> 1.03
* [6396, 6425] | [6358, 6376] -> 1.06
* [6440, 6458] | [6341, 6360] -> 1.04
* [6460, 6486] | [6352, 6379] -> 1.05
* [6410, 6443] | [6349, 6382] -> 1.08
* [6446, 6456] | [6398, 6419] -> 1.00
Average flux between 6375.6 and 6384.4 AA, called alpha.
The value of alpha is 0.591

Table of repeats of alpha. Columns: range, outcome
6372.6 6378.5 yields 0.574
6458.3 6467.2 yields 0.616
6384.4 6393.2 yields 0.604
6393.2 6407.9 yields 0.558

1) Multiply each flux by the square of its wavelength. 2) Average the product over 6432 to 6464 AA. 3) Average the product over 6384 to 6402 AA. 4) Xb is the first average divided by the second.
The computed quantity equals 1.02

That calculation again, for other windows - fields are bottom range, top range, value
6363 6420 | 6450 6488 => 1.03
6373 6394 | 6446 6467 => 1.04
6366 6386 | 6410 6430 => 1.06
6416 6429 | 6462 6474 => 1.00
